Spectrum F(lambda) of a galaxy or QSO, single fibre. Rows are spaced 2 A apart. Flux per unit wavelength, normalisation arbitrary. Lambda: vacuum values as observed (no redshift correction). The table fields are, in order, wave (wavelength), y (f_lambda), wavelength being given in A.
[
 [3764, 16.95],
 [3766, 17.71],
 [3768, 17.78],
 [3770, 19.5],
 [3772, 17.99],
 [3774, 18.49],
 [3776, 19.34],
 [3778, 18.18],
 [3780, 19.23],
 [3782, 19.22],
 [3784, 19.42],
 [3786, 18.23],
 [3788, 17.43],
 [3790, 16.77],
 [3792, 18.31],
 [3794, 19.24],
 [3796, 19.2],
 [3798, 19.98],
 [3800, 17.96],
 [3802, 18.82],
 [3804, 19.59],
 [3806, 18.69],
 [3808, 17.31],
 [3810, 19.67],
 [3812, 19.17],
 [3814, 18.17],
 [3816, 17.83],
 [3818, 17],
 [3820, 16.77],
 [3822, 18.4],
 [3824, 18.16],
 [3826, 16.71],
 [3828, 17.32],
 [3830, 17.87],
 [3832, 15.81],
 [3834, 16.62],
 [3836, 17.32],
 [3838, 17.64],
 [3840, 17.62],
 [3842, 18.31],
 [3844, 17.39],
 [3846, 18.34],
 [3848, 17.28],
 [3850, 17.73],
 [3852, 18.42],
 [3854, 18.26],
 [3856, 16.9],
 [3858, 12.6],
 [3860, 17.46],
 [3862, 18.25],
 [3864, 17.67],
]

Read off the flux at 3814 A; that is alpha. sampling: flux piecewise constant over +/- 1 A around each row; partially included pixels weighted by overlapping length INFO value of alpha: 18.17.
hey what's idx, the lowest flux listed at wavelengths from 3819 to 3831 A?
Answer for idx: 16.71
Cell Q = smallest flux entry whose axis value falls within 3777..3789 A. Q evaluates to 17.43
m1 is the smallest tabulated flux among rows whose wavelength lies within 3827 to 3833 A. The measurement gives 15.81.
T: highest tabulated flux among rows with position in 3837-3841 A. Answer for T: 17.64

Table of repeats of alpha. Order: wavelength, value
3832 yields 15.81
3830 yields 17.87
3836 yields 17.32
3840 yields 17.62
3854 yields 18.26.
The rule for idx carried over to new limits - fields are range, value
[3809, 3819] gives 17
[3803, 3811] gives 17.31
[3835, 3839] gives 17.32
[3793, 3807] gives 17.96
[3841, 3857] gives 16.9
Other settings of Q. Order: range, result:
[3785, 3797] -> 16.77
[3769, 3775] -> 17.99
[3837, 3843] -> 17.62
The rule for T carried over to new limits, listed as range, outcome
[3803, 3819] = 19.67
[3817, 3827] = 18.4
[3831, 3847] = 18.34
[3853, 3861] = 18.26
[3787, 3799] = 19.98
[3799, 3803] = 18.82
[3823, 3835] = 18.16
